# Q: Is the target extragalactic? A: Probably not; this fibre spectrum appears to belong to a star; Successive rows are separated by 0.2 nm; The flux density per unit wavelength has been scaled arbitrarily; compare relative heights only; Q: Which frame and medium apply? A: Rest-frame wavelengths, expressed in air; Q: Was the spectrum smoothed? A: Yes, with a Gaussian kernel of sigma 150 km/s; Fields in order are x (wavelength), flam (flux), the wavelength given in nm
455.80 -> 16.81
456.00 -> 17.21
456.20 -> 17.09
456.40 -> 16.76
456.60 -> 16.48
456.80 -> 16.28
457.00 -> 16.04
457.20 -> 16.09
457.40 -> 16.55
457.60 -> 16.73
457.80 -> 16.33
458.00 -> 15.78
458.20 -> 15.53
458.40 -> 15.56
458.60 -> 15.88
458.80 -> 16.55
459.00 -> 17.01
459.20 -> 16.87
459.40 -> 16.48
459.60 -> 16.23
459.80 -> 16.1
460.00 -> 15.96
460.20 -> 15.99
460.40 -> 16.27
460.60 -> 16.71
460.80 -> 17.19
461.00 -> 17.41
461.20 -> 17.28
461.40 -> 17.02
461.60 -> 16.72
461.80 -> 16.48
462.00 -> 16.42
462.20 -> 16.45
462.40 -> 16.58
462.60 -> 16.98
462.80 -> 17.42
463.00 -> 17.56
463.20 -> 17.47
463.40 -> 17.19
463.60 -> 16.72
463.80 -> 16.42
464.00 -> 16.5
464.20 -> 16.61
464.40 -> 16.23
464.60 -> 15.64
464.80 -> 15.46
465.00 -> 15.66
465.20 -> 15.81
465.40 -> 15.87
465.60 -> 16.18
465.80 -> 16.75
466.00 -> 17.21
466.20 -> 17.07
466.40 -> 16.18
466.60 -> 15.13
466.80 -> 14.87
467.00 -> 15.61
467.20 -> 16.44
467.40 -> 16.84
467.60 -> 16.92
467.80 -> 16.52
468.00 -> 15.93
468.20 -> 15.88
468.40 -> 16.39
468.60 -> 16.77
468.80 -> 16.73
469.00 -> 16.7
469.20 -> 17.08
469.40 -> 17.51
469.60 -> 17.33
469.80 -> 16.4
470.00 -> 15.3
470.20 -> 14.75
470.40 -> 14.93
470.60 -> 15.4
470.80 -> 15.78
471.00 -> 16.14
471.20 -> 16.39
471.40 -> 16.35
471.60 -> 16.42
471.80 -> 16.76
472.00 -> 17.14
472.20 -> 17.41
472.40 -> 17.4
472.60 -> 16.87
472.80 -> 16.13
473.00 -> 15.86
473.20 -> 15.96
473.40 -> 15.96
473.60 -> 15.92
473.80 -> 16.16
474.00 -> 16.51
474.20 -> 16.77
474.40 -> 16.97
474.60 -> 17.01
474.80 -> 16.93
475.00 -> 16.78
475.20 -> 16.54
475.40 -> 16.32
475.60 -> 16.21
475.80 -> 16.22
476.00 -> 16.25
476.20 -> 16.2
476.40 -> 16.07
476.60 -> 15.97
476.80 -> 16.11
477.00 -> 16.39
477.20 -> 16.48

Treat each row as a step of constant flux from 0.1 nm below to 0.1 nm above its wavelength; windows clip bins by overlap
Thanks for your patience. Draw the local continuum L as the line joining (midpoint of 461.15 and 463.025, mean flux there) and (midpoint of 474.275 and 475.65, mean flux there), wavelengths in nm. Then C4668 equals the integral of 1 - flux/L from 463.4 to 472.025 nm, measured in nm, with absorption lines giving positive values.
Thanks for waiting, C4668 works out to 0.27 nm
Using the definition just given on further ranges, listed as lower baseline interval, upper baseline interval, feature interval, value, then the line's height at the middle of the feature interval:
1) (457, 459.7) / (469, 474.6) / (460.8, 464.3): -0.130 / 16.3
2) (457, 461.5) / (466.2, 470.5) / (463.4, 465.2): 0.013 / 16.3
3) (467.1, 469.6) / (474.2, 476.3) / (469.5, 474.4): 0.101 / 16.6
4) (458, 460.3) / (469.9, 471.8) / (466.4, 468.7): -0.034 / 15.9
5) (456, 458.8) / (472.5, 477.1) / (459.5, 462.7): -0.061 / 16.3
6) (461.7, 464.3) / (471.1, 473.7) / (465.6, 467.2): 0.055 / 16.7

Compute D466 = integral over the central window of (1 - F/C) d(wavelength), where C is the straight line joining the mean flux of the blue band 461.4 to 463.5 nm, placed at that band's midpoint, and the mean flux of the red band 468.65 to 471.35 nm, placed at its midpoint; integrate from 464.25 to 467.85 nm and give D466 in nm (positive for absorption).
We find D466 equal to 0.097 nm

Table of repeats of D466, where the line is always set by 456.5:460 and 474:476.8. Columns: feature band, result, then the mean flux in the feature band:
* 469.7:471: 0.073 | 15.5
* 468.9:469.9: -0.037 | 17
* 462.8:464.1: -0.055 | 17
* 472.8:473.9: 0.031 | 16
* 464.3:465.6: 0.042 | 15.8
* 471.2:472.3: -0.024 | 16.8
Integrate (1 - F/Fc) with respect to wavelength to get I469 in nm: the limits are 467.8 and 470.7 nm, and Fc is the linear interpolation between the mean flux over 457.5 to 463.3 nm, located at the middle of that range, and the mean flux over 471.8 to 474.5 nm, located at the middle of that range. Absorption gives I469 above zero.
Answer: 0.06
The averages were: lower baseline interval 16.6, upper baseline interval 16.6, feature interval 16.2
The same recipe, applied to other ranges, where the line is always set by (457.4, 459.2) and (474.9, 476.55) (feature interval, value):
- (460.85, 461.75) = -0.05 nm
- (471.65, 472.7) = -0.05 nm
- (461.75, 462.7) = -0.02 nm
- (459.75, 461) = -0.02 nm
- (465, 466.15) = 0.00 nm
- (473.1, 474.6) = -0.01 nm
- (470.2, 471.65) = 0.04 nm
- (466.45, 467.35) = 0.04 nm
